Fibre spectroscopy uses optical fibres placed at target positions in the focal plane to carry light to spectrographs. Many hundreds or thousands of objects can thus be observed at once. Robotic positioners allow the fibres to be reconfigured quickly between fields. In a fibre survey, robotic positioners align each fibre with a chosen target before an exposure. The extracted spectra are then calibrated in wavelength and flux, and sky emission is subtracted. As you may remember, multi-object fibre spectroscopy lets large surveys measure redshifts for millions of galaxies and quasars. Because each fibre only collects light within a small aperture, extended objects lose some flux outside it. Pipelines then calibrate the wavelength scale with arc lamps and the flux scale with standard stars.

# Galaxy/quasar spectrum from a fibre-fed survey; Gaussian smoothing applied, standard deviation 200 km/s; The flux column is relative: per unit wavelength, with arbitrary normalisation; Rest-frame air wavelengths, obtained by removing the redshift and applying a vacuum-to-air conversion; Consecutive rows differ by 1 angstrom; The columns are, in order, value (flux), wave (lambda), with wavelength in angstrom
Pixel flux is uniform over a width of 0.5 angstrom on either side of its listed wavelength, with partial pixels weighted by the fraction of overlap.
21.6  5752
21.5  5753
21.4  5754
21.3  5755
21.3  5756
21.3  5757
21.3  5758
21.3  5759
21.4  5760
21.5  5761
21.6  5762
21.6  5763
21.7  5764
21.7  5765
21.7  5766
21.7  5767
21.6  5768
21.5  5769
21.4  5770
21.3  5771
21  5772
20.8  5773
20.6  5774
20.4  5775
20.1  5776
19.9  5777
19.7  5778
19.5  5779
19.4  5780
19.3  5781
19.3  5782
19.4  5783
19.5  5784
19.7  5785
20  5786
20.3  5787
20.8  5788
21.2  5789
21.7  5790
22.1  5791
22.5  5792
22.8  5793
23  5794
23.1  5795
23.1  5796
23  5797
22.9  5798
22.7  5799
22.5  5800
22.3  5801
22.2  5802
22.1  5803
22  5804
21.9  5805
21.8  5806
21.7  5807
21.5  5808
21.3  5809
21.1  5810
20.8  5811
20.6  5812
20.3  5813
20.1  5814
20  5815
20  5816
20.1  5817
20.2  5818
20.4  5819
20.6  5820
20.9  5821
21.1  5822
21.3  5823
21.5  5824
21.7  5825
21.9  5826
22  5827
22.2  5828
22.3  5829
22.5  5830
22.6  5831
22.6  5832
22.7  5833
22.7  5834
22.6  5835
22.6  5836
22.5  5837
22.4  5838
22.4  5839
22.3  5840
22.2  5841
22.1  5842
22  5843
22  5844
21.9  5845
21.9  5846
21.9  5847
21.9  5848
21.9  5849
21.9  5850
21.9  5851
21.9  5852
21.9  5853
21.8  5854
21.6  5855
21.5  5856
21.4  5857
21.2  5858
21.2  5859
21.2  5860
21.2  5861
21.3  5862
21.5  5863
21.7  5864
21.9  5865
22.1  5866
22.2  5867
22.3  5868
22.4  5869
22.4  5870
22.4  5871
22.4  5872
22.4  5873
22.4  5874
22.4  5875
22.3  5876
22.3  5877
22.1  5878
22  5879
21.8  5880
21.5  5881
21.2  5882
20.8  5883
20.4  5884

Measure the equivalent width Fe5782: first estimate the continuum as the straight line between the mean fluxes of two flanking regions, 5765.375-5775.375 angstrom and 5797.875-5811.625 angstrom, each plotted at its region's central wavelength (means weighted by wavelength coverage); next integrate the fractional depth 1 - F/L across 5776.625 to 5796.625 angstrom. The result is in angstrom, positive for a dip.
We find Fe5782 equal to 0.7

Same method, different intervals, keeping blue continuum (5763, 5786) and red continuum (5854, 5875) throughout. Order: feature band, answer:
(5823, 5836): -0.6 angstrom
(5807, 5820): 0.3 angstrom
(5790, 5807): -1.3 angstrom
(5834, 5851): -0.5 angstrom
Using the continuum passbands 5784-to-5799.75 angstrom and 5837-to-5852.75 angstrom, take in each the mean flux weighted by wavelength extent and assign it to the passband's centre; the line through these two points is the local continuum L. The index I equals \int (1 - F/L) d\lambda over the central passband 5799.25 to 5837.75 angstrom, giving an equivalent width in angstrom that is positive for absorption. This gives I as 0.7 angstrom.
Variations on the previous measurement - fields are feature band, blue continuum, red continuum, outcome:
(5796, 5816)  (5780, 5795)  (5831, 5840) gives -0.1 angstrom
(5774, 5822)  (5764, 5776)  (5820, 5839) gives 1.3 angstrom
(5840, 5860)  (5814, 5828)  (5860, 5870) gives -0.2 angstrom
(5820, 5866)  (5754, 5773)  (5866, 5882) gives 0.2 angstrom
